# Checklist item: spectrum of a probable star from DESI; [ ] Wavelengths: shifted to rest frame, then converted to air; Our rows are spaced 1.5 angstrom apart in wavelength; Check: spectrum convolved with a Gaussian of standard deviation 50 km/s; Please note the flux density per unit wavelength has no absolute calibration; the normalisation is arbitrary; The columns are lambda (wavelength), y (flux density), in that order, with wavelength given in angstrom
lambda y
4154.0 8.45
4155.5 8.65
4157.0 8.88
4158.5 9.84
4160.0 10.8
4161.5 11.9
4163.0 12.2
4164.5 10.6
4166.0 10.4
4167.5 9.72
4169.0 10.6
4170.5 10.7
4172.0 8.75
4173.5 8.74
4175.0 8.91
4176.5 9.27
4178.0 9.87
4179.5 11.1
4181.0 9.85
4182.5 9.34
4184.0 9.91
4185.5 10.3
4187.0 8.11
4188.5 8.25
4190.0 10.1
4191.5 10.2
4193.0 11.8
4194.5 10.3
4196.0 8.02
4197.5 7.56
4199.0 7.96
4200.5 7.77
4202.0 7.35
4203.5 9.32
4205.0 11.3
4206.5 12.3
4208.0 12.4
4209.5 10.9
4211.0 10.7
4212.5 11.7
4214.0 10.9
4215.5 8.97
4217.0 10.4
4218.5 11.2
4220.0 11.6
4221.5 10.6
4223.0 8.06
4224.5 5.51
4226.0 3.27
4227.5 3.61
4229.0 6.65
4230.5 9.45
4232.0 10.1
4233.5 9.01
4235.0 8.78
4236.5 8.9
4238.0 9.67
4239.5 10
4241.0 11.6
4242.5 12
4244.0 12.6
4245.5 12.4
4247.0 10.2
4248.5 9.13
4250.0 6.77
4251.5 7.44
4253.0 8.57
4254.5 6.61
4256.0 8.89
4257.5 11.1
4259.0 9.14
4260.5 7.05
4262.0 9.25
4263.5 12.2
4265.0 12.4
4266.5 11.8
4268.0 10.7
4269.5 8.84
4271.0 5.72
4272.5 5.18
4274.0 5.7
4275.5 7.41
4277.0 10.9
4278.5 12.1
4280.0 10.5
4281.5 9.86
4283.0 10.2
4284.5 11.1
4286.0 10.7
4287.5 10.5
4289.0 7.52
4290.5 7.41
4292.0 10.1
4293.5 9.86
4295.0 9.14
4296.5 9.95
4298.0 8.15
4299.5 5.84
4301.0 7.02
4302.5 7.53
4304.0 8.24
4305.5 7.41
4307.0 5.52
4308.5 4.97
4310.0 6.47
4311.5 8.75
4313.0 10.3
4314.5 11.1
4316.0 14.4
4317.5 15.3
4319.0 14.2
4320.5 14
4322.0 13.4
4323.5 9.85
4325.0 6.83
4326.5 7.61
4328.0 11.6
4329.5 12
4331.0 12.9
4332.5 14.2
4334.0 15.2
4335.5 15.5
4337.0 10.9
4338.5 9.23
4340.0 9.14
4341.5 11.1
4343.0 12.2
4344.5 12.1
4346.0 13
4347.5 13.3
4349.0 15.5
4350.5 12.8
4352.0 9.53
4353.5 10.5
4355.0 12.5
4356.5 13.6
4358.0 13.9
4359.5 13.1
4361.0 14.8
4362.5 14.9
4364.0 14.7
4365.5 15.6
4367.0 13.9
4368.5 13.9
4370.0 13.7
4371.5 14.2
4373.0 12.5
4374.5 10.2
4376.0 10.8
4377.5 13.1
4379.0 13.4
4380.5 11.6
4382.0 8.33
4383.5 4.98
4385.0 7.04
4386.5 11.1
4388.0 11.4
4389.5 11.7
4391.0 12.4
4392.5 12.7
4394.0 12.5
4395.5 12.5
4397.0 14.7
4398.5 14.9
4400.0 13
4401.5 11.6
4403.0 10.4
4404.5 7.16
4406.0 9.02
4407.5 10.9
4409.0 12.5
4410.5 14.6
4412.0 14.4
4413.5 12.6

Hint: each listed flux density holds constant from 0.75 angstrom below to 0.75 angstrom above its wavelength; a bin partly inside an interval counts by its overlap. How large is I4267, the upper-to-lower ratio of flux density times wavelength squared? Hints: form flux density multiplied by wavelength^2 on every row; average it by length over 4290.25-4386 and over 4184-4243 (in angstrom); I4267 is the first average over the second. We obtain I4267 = 1.26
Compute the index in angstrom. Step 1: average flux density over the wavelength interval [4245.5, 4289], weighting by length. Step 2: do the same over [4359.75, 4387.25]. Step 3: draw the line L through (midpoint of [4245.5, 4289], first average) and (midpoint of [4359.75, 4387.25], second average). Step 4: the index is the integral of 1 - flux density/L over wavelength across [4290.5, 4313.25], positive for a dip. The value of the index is 5.2 angstrom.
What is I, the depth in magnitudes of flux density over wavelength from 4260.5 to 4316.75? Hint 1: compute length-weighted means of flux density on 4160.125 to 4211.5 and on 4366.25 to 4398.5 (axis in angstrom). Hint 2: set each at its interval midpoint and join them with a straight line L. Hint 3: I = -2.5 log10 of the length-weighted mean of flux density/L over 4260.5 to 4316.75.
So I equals 0.21 mag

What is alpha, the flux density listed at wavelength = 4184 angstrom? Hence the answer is 9.91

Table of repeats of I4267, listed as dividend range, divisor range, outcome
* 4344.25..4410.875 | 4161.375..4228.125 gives 1.39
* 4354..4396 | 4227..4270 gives 1.37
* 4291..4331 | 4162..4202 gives 1.07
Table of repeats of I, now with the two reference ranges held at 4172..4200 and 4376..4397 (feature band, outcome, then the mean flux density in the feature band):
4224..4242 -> 0.20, 8.14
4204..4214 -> -0.19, 11.4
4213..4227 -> 0.09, 8.9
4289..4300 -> 0.19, 8.62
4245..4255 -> 0.14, 8.69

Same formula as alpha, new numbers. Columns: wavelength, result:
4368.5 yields 13.9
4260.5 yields 7.05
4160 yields 10.8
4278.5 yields 12.1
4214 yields 10.9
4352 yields 9.53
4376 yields 10.8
